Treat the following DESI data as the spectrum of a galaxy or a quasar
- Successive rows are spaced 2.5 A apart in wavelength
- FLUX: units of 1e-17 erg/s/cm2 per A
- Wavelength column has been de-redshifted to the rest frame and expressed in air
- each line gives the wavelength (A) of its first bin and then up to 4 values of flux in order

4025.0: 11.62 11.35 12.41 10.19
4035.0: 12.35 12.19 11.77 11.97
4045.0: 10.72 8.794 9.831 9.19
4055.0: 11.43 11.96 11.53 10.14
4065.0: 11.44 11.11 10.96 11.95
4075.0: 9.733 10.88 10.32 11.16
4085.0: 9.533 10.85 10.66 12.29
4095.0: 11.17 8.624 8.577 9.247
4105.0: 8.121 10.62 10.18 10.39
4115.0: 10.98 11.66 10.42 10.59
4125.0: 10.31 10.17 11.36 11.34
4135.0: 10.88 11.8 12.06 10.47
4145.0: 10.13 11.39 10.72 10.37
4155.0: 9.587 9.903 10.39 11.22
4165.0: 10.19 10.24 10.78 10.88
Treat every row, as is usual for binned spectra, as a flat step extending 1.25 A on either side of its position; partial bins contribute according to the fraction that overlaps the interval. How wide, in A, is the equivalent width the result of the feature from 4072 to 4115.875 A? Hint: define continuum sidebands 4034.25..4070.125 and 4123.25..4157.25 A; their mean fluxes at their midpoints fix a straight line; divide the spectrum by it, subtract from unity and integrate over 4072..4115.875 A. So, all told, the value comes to 2.6 A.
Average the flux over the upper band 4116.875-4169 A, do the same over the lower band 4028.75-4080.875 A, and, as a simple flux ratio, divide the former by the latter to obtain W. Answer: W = 0.97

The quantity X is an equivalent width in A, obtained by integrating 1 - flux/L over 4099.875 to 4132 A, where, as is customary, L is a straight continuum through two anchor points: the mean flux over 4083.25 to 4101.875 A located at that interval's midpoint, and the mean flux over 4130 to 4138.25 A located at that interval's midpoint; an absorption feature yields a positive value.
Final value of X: 1.7 A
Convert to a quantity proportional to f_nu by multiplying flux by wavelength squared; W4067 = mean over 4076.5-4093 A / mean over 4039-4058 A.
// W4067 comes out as 1.03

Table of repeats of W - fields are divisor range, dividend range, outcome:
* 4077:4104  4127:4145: 1.08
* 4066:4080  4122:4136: 0.99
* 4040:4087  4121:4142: 1.03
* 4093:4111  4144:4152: 1.12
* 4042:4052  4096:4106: 0.86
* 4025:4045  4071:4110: 0.88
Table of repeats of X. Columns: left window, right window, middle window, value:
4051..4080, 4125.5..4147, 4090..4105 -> 1.5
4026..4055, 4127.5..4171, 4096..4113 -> 2.3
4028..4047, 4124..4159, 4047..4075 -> 1.4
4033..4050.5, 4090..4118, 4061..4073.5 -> -0.5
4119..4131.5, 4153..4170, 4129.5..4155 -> -1.3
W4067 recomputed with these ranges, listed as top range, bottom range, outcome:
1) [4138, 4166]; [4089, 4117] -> 1.08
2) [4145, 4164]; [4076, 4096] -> 1.00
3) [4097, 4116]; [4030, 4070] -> 0.90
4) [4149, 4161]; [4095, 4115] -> 1.09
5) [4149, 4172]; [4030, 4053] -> 1.01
